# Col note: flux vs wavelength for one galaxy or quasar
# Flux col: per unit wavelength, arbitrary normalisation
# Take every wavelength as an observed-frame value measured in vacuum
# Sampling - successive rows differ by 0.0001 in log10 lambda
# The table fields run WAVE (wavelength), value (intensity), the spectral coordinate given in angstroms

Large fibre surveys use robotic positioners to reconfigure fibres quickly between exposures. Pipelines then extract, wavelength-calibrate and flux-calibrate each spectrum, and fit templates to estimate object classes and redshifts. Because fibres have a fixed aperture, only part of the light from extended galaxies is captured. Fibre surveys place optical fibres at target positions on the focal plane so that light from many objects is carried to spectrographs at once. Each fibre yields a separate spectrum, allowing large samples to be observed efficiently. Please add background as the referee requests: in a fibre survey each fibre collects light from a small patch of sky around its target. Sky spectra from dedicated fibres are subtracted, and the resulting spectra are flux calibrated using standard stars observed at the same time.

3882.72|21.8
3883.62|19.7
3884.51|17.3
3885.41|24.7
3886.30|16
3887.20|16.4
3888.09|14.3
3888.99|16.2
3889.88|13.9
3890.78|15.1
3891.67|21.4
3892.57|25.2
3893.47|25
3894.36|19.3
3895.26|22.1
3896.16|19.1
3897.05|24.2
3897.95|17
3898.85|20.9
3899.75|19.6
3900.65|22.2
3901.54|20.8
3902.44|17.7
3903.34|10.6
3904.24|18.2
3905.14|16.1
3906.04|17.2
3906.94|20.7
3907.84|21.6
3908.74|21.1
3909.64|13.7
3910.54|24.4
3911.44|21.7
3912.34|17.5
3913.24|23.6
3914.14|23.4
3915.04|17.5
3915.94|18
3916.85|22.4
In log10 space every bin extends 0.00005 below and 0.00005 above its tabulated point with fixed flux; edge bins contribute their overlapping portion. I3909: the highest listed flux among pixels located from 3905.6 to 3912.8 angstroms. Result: 24.4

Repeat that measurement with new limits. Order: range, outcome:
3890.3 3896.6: 25.2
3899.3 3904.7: 22.2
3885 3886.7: 24.7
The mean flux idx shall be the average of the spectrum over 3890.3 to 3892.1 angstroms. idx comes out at 18.2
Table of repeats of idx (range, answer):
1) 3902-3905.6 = 15.6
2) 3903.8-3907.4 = 18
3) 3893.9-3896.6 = 20.2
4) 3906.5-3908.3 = 21.1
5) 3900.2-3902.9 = 20.2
